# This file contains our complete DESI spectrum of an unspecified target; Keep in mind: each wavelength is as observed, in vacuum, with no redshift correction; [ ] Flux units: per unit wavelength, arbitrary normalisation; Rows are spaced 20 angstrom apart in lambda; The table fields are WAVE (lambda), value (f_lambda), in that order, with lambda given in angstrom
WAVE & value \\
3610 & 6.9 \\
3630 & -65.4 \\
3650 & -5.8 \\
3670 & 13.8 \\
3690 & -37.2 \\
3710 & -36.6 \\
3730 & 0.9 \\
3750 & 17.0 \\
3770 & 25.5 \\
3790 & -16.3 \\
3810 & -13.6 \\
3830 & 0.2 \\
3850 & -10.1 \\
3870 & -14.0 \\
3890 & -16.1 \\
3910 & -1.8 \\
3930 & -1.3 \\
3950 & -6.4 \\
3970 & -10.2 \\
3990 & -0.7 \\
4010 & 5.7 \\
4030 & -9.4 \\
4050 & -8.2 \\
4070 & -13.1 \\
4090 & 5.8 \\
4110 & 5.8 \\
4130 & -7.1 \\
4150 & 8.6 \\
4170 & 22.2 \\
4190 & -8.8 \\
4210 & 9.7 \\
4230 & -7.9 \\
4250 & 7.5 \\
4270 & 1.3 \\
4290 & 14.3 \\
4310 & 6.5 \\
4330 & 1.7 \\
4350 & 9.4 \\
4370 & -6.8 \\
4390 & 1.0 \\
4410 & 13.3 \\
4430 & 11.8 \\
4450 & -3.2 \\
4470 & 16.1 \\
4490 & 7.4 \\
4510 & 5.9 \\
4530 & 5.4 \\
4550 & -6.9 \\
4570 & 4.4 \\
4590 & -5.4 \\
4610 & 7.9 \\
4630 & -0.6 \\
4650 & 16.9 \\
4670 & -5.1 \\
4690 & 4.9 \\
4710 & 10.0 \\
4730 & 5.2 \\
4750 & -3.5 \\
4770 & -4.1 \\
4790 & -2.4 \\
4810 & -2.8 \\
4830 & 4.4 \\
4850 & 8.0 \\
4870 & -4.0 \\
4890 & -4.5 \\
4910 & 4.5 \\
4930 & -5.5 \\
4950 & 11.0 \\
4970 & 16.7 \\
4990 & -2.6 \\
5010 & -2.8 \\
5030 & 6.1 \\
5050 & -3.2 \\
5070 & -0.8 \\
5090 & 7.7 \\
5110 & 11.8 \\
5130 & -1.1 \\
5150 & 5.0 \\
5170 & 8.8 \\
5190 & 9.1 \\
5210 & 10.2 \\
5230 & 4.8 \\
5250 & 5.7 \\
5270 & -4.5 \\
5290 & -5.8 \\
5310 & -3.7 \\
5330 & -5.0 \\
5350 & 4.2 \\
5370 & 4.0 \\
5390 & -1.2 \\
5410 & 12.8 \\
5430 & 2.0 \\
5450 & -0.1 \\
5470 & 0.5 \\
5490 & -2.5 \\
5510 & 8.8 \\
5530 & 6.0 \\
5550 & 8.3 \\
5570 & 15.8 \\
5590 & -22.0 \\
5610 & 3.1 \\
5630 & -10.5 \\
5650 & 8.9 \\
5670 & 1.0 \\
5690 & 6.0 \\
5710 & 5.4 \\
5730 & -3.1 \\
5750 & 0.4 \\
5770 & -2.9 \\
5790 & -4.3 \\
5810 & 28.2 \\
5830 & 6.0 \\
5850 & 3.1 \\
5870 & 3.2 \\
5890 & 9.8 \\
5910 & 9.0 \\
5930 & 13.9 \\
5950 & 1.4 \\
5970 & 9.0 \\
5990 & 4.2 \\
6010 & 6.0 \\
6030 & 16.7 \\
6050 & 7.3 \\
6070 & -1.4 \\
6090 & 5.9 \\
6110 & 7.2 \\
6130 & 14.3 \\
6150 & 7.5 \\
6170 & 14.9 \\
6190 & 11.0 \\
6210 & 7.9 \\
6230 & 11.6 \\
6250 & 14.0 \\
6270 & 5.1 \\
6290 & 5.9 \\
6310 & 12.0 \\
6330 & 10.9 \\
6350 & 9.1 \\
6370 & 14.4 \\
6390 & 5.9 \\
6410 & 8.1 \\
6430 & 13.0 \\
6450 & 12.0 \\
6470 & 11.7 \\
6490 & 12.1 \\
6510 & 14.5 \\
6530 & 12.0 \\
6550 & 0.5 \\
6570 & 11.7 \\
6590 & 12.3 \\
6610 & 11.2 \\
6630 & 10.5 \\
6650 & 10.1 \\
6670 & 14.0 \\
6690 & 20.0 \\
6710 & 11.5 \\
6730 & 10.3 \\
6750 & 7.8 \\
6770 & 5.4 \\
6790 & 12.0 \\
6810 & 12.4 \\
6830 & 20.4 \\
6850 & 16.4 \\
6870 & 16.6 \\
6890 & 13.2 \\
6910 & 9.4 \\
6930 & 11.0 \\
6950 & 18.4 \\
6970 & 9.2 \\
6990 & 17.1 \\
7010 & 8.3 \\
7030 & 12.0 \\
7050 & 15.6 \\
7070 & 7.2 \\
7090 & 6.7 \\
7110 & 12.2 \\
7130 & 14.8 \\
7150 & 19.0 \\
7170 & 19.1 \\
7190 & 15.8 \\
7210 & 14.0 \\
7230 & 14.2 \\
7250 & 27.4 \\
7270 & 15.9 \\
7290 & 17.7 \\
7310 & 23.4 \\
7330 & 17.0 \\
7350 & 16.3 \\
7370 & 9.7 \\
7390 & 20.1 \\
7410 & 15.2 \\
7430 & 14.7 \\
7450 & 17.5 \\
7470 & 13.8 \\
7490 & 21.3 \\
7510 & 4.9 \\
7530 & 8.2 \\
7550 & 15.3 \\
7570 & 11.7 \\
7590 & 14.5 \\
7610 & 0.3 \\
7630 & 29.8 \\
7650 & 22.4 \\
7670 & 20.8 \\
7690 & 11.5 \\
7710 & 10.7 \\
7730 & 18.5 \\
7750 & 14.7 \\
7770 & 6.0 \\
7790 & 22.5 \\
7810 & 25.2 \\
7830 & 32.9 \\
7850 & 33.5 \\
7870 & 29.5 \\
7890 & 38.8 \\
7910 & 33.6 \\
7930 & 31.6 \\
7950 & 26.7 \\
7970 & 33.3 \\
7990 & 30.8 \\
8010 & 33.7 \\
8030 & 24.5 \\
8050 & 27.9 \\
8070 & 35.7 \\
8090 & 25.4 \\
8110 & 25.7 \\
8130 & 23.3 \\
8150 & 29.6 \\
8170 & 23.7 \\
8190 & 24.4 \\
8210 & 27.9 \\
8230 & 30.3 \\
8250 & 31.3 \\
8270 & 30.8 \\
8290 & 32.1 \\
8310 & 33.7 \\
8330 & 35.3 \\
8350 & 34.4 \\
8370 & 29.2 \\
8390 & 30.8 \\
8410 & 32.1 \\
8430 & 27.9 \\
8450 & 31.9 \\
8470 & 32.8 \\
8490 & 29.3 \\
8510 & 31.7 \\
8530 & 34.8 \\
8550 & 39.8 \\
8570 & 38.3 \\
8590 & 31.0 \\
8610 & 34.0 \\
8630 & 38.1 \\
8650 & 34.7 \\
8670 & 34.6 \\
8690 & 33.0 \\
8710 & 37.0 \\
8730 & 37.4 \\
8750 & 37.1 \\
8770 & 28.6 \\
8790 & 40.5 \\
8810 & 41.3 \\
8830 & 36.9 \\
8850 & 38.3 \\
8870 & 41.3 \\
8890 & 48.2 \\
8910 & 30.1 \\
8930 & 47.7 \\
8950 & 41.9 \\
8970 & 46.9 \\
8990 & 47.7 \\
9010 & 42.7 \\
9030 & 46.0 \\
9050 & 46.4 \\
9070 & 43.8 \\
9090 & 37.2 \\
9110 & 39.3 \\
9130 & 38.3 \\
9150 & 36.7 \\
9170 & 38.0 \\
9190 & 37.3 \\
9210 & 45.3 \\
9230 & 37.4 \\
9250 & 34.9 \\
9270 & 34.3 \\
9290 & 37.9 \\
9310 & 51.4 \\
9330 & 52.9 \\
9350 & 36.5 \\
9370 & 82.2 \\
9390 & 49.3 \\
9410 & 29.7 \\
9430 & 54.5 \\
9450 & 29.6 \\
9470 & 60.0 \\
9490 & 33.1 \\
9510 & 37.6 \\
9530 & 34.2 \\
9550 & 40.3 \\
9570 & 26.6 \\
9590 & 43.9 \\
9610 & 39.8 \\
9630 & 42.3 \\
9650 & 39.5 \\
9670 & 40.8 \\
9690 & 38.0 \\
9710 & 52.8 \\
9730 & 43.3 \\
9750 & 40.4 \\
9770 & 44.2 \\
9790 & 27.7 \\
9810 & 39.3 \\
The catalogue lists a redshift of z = 0.957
